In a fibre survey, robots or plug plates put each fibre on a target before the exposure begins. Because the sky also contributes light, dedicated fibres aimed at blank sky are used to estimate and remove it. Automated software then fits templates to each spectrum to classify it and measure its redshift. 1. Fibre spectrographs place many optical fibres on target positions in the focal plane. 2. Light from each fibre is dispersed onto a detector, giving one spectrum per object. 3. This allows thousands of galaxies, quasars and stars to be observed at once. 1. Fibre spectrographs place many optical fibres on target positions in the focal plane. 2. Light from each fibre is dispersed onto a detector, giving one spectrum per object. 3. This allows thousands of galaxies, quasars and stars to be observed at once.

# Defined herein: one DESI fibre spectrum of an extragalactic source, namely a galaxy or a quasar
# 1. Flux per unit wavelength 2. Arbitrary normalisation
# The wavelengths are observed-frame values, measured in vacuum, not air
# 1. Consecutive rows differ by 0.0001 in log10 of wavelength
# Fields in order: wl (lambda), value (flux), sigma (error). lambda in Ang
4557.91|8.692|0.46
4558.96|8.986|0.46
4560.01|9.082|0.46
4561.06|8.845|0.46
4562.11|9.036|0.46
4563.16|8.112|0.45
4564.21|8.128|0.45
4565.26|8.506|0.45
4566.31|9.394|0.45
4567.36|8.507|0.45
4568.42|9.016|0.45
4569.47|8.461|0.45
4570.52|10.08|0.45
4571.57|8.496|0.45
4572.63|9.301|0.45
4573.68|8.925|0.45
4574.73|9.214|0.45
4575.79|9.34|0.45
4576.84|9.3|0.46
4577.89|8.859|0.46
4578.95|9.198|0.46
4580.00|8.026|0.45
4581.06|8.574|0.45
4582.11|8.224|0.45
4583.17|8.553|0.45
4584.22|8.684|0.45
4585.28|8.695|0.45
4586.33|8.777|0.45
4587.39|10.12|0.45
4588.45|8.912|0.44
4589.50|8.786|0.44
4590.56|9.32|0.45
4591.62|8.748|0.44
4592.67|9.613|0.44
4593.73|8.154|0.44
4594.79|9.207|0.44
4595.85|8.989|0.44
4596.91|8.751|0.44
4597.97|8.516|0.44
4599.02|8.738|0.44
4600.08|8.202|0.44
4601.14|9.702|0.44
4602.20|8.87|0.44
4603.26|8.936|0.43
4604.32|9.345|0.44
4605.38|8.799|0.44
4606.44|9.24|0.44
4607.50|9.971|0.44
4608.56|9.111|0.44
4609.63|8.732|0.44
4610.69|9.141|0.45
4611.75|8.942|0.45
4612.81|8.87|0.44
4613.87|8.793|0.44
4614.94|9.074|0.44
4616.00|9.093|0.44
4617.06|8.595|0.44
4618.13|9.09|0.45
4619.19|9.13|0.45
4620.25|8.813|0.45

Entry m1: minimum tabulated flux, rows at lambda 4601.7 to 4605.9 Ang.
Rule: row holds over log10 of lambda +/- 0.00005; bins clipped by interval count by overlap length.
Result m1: 8.799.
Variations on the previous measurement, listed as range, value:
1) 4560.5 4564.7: 8.112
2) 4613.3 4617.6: 8.595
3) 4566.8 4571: 8.461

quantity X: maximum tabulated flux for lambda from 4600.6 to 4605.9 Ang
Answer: 9.702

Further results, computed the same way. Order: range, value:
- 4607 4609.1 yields 9.971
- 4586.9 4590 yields 10.12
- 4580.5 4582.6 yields 8.574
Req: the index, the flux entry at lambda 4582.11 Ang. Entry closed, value 8.224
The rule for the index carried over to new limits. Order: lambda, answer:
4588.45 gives 8.912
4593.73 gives 8.154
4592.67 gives 9.613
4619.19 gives 9.13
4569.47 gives 8.461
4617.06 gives 8.595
